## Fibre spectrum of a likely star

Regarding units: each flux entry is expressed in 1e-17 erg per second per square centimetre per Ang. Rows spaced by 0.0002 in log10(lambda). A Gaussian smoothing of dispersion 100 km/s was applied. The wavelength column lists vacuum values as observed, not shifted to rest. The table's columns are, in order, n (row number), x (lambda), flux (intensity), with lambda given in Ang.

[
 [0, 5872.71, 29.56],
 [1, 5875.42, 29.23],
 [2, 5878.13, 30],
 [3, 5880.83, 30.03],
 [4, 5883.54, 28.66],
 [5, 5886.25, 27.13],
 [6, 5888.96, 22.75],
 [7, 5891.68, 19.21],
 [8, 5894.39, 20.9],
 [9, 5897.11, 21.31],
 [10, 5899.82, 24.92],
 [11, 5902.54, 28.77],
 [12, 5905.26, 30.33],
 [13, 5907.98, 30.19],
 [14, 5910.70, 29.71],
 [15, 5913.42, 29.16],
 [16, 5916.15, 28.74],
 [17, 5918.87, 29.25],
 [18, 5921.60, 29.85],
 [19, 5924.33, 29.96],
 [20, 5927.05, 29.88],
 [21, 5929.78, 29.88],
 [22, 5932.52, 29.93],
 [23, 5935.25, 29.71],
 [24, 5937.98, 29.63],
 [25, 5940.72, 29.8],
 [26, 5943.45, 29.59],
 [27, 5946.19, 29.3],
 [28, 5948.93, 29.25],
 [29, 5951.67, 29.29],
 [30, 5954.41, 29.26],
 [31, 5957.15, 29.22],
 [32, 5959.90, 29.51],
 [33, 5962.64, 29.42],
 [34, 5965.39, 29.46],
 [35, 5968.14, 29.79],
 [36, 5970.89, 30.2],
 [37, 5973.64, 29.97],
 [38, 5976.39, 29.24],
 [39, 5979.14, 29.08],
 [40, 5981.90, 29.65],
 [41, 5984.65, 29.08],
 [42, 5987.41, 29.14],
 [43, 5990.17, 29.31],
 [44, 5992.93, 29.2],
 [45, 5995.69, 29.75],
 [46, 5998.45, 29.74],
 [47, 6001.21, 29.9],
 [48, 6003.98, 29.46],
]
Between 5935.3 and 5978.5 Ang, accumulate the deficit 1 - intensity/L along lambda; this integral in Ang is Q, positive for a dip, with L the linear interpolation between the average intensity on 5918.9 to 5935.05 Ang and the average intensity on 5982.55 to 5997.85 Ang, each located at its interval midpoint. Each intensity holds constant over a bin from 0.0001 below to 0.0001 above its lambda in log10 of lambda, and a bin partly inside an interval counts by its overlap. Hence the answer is 0.10 Ang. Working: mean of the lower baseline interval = 29.8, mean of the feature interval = 29.5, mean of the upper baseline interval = 29.3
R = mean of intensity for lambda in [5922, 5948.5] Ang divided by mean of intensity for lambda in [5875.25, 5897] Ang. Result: 1.16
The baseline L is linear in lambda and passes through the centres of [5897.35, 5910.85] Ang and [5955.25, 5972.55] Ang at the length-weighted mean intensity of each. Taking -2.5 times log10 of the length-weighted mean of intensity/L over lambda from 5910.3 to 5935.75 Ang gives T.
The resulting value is -0.04 mag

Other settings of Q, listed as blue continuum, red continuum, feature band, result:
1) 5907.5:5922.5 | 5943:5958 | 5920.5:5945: -0.4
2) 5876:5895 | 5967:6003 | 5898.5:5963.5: -4.3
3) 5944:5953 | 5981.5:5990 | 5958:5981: -0.2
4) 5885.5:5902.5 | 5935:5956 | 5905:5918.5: -2.3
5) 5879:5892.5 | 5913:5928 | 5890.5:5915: 1.4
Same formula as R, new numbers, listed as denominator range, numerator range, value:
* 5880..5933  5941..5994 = 1.07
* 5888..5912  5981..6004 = 1.16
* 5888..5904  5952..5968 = 1.28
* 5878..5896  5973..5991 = 1.17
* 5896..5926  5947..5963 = 1.03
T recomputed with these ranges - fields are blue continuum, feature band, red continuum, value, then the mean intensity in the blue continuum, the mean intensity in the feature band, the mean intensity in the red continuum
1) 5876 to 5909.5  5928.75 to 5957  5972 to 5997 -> -0.06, 26.3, 29.5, 29.4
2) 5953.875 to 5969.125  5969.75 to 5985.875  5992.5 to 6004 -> 0.00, 29.4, 29.5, 29.7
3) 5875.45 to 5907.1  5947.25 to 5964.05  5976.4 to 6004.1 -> -0.04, 26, 29.3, 29.4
